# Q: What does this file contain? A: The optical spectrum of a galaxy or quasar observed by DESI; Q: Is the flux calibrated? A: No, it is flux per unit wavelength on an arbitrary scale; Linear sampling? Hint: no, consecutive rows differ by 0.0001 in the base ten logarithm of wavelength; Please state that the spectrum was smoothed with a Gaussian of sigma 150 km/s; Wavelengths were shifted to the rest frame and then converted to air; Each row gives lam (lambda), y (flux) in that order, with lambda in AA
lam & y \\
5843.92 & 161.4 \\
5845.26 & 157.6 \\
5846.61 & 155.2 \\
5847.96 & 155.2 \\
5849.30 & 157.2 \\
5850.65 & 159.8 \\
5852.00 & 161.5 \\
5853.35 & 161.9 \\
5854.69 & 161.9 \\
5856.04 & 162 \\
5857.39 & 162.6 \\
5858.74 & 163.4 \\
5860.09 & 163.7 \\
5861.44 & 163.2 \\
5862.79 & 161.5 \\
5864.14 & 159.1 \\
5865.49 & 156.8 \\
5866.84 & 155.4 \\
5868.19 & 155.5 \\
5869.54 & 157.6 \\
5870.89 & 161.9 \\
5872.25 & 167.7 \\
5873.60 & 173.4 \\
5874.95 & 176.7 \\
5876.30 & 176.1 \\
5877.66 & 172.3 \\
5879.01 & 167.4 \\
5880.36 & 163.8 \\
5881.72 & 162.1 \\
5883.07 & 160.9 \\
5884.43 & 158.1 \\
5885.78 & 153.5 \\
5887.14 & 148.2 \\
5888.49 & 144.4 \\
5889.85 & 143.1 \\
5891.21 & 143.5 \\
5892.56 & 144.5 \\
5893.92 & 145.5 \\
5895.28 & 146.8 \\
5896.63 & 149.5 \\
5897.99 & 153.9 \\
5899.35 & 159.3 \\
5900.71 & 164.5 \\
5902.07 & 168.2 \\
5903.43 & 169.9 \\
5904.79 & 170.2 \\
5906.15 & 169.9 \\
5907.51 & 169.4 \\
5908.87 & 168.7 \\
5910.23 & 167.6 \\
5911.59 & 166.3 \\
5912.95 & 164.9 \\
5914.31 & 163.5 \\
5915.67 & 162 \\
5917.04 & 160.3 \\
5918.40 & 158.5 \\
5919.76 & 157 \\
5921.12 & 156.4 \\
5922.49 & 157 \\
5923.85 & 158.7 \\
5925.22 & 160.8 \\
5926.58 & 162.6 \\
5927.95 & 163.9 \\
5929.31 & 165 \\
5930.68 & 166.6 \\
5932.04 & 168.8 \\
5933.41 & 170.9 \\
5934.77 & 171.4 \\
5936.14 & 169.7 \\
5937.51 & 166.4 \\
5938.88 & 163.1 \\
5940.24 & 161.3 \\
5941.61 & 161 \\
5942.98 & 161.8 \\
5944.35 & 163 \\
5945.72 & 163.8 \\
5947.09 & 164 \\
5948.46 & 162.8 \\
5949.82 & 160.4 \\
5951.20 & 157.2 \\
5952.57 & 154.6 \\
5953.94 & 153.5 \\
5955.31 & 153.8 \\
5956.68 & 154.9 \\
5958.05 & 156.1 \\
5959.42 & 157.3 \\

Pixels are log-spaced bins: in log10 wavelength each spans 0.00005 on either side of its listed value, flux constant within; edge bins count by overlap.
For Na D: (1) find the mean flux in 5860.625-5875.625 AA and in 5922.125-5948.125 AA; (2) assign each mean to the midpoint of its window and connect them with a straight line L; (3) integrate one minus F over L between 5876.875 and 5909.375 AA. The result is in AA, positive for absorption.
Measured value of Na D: 1.0 AA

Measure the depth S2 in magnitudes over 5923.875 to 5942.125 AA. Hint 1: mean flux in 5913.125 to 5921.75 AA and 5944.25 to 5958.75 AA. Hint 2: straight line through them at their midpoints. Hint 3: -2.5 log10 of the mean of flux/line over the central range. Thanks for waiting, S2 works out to -0.04 mag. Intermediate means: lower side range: 160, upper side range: 158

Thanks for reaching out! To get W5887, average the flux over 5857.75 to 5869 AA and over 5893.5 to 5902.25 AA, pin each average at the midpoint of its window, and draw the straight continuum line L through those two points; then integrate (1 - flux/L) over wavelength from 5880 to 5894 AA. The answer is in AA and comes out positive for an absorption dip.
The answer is 0.4 AA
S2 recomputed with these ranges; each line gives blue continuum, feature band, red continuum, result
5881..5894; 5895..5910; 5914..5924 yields -0.06 mag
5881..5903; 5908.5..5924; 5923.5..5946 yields -0.01 mag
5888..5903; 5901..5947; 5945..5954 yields -0.06 mag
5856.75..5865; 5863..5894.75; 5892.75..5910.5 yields 0.02 mag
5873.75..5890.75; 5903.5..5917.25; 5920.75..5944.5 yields -0.03 mag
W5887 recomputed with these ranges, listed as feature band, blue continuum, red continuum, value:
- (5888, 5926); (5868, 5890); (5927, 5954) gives 0.91 AA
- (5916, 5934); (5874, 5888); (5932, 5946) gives 0.33 AA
